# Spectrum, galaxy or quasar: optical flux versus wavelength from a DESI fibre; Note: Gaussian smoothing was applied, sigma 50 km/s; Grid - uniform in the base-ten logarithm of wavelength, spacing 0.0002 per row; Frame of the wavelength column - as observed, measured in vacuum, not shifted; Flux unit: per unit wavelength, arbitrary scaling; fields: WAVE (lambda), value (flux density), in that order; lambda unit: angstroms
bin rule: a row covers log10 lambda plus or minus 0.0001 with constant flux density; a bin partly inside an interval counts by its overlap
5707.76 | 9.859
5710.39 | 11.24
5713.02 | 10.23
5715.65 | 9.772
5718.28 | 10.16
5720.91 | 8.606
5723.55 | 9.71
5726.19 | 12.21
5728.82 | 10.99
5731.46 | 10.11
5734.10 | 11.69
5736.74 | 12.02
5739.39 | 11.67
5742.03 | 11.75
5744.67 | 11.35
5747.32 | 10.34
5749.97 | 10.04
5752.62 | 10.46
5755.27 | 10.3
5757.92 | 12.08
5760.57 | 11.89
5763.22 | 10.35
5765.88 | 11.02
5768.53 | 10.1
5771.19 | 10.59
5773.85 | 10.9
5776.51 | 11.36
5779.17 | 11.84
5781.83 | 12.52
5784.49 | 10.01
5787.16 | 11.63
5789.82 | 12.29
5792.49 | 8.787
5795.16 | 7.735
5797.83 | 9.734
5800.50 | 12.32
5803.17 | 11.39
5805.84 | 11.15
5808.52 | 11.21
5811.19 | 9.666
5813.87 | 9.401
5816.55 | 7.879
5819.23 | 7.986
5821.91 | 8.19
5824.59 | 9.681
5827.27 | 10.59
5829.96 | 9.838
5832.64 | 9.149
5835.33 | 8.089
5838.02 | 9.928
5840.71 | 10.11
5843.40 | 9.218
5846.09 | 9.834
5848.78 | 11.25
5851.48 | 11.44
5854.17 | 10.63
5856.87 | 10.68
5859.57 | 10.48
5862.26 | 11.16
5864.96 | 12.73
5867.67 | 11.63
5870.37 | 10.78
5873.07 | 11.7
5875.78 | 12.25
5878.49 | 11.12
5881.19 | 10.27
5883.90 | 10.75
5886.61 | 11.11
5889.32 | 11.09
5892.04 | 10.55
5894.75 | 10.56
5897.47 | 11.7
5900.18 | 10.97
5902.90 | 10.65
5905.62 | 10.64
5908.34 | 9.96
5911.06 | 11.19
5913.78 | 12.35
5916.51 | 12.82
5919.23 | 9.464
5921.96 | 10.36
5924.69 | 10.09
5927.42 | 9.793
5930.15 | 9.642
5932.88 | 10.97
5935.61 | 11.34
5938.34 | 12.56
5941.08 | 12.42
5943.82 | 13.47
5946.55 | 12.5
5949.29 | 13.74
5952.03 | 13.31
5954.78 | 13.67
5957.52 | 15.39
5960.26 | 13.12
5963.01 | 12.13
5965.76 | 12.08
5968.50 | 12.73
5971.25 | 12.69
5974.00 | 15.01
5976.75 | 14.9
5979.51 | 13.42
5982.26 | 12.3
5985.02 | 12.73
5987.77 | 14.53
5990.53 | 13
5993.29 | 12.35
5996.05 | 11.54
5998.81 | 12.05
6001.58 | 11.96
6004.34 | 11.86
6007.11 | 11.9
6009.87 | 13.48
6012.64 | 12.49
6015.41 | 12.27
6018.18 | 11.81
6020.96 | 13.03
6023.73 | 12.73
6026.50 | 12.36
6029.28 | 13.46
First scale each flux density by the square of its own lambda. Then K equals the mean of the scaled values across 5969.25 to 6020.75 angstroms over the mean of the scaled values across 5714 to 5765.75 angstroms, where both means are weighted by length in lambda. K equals 1.3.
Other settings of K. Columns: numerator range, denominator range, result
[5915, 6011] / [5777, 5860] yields 1.29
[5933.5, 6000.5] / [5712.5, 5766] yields 1.30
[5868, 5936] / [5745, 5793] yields 1.04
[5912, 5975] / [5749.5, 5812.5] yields 1.20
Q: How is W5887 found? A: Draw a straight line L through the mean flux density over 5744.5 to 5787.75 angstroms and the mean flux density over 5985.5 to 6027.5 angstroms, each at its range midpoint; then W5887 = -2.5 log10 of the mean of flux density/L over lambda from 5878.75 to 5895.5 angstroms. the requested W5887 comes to 0.09 mag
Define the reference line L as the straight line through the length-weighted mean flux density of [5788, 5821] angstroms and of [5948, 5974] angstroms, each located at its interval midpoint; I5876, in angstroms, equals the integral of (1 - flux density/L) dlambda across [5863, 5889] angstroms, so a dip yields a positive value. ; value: 0.3 angstroms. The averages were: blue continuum 9.96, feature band 11.4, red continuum 13.3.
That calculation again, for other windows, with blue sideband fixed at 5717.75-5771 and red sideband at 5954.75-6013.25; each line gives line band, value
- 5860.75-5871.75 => 0.3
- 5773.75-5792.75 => -0.2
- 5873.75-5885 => 0.8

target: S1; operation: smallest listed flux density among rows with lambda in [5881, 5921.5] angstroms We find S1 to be 9.464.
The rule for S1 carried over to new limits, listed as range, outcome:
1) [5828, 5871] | 8.089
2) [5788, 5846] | 7.735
